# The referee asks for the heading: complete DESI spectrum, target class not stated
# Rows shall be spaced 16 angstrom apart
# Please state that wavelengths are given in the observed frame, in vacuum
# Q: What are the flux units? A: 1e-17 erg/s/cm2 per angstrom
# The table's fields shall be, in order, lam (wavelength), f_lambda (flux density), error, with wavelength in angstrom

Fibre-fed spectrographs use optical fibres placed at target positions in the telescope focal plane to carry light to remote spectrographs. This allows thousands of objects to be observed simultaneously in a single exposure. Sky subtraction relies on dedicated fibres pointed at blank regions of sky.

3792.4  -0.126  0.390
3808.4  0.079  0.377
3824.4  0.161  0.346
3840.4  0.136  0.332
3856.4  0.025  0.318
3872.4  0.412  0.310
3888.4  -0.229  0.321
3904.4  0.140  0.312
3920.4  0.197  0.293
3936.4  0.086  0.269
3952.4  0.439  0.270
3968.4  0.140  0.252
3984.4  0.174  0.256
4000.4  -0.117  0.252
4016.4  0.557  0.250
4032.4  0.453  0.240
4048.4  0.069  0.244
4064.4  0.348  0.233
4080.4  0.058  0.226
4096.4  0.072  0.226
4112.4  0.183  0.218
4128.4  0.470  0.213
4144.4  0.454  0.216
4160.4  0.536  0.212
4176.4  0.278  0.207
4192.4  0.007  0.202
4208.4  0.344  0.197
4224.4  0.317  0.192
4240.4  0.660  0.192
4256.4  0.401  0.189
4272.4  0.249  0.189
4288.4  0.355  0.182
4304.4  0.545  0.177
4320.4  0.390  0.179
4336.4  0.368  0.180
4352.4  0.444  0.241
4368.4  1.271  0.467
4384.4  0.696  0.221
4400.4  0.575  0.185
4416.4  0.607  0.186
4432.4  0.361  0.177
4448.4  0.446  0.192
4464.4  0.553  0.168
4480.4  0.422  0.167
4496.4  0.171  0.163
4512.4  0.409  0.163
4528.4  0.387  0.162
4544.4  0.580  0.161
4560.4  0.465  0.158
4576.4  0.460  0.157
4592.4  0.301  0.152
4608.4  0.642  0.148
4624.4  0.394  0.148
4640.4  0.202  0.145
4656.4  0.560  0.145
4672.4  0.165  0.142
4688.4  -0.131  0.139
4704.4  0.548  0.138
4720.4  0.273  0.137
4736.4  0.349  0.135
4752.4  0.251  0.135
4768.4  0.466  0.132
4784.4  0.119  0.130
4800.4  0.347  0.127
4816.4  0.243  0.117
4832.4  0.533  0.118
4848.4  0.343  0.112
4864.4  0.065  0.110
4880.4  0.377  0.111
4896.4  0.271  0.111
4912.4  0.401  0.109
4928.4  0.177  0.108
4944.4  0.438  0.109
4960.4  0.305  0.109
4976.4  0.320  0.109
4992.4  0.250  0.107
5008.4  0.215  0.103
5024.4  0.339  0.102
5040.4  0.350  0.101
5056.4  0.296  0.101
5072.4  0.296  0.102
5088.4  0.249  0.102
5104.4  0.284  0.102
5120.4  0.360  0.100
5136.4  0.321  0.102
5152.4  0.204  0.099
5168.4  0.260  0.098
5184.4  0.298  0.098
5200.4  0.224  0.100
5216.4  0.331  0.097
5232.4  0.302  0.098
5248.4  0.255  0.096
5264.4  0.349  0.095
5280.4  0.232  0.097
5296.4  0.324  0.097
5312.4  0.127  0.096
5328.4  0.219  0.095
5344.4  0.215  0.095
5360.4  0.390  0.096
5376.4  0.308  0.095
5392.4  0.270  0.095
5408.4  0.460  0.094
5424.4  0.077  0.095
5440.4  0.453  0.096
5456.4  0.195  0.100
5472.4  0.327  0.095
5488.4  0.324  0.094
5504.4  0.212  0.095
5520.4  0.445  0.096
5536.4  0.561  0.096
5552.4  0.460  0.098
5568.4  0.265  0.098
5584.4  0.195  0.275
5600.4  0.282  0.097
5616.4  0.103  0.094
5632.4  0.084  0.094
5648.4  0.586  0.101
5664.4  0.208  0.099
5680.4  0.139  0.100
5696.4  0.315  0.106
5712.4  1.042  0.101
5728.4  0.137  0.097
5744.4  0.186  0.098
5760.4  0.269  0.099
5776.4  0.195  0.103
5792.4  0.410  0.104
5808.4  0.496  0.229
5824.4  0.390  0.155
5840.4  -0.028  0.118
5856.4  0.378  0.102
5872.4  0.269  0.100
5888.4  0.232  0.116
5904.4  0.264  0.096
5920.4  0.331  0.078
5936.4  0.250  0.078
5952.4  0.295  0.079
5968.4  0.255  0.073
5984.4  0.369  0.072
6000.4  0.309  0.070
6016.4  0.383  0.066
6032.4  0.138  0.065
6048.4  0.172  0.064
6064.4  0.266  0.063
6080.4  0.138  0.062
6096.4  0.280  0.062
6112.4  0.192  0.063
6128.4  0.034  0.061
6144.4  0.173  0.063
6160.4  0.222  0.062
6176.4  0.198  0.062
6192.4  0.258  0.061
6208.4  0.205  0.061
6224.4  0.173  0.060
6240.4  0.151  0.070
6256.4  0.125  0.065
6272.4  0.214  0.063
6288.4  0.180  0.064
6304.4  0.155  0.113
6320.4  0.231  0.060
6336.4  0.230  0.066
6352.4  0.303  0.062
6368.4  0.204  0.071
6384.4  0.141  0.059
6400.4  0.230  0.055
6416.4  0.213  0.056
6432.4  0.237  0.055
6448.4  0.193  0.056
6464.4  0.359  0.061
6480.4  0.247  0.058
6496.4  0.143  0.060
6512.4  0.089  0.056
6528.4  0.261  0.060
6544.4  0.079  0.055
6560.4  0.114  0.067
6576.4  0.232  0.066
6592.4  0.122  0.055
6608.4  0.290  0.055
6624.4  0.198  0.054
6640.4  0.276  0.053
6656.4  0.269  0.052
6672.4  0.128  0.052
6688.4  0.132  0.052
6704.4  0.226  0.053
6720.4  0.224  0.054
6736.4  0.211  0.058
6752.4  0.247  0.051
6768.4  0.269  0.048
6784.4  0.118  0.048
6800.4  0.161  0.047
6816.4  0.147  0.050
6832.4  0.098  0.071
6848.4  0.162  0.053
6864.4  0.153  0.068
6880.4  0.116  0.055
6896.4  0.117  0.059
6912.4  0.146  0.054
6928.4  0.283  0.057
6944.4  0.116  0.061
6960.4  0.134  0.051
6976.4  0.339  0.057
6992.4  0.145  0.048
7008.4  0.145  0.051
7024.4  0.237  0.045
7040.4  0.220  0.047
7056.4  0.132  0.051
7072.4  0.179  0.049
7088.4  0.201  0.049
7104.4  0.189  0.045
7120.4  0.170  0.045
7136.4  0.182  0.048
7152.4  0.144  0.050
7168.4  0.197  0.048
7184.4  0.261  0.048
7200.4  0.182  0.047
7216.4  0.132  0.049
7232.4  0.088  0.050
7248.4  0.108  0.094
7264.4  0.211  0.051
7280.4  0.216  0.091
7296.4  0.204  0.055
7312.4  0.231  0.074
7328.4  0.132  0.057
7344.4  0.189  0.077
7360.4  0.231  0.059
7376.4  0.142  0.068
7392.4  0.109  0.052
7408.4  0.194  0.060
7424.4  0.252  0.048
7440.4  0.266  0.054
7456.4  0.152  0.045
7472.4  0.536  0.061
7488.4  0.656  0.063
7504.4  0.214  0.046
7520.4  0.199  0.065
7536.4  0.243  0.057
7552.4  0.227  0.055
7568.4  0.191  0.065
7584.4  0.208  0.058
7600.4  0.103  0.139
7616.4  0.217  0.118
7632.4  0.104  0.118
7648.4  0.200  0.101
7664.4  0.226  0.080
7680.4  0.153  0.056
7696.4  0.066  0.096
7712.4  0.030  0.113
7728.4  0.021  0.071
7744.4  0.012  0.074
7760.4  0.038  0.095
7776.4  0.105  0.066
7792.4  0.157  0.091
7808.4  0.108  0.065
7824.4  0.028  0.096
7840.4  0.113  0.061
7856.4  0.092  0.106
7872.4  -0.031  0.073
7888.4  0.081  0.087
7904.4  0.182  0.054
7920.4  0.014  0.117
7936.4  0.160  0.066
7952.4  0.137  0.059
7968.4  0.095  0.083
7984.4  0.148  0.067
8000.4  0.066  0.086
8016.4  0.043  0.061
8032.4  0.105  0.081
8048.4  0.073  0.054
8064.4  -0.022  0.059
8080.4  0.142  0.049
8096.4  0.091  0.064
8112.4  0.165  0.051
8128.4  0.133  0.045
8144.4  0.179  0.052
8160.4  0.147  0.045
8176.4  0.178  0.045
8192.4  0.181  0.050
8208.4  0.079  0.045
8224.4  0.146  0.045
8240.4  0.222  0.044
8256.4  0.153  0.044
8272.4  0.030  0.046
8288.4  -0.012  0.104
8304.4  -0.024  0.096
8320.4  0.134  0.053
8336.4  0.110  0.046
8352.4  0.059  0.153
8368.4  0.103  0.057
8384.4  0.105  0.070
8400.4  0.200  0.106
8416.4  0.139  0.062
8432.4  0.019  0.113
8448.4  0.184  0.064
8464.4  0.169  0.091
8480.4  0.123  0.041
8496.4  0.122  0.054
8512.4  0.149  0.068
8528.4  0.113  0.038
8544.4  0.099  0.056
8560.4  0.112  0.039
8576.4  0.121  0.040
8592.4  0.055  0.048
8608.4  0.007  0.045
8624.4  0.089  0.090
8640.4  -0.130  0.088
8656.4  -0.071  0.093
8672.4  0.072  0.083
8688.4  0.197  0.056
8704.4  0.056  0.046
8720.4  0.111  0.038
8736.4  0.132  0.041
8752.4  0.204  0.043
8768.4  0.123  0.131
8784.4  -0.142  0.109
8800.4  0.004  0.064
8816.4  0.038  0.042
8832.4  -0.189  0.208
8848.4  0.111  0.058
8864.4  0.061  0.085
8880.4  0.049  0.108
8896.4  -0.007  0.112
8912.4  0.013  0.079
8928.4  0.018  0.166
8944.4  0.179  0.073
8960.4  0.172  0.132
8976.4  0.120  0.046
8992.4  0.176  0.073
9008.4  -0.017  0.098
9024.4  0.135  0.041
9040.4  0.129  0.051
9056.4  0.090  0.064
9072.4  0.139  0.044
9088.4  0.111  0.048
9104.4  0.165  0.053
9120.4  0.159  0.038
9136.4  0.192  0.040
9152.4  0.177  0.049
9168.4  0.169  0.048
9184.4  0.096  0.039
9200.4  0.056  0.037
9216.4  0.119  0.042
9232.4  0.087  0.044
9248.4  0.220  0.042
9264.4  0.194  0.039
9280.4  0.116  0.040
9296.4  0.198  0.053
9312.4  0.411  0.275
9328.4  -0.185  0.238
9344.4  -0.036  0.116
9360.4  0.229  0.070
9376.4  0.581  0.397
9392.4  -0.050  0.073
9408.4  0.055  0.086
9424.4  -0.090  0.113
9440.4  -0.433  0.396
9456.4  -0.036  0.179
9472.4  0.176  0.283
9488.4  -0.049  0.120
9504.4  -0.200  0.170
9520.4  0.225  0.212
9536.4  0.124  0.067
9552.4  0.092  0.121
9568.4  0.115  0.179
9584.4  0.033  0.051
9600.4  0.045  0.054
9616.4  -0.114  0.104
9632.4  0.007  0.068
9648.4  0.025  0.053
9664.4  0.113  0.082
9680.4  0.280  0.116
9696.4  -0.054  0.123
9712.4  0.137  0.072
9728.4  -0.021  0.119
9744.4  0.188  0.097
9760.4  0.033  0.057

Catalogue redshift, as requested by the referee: 0.14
